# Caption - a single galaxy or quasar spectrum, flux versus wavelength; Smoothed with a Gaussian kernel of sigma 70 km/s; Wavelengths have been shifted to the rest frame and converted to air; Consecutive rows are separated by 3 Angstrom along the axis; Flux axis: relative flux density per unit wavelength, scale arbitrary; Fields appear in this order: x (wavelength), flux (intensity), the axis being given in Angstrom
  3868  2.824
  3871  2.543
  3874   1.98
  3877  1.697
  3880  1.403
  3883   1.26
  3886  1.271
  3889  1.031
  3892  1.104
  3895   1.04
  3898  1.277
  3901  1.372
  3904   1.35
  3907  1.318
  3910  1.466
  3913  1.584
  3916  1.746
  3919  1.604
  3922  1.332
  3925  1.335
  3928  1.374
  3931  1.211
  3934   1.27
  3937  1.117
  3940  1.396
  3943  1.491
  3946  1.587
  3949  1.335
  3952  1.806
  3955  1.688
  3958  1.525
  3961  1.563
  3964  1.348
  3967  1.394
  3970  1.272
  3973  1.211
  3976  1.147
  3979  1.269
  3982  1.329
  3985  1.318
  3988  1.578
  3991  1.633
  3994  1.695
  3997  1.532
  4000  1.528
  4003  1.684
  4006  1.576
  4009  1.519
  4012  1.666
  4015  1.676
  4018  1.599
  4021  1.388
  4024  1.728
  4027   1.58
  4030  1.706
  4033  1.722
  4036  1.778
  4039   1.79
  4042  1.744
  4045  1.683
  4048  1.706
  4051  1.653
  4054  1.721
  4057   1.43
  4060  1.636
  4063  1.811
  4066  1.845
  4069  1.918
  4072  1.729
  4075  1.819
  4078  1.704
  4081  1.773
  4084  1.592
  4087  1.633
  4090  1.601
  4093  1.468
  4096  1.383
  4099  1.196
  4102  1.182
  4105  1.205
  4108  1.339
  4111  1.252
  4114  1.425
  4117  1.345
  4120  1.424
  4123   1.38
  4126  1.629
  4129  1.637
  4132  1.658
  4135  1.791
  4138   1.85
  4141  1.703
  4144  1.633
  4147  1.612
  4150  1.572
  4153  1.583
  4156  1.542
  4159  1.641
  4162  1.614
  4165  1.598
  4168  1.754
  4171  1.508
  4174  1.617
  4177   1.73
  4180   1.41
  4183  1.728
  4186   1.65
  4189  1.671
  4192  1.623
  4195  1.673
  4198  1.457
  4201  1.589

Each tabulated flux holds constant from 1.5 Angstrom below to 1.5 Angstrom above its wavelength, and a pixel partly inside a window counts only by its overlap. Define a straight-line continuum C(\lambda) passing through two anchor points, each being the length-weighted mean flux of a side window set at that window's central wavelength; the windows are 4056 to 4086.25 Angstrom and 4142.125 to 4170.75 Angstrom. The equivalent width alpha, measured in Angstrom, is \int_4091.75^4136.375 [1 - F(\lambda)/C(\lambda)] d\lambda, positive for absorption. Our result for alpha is 6.7 Angstrom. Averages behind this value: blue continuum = 1.73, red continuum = 1.61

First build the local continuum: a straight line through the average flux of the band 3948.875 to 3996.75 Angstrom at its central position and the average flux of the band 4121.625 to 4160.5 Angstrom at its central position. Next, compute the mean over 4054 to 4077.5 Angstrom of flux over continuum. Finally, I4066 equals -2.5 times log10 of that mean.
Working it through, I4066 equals -0.123 mag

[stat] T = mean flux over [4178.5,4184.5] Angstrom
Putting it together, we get 1.57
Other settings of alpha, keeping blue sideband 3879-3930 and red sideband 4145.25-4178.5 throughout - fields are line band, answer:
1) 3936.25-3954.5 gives -1.2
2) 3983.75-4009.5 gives -2.2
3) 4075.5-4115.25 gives 2.4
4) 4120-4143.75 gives -0.9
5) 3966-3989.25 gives 1.8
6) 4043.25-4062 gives -1.8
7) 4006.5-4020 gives -1.3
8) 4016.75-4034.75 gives -1.8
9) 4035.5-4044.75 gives -1.7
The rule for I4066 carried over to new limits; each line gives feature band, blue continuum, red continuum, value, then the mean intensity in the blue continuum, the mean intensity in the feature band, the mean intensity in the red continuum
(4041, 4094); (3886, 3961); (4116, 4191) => -0.11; 1.39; 1.69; 1.61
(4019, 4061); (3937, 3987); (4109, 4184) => -0.12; 1.41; 1.66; 1.58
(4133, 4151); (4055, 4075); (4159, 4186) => -0.03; 1.73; 1.7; 1.62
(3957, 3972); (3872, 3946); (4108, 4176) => 0.02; 1.39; 1.41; 1.58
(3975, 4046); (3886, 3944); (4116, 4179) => -0.09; 1.33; 1.58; 1.61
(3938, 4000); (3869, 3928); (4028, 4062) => 0.09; 1.47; 1.45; 1.69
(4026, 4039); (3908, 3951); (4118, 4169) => -0.13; 1.42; 1.71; 1.62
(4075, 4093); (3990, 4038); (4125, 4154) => 0.00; 1.63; 1.66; 1.67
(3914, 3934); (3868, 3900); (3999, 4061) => 0.10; 1.52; 1.43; 1.64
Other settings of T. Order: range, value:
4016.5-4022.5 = 1.49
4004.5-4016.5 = 1.61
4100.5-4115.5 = 1.28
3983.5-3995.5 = 1.56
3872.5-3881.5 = 1.69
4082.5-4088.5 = 1.61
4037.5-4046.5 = 1.74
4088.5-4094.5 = 1.53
